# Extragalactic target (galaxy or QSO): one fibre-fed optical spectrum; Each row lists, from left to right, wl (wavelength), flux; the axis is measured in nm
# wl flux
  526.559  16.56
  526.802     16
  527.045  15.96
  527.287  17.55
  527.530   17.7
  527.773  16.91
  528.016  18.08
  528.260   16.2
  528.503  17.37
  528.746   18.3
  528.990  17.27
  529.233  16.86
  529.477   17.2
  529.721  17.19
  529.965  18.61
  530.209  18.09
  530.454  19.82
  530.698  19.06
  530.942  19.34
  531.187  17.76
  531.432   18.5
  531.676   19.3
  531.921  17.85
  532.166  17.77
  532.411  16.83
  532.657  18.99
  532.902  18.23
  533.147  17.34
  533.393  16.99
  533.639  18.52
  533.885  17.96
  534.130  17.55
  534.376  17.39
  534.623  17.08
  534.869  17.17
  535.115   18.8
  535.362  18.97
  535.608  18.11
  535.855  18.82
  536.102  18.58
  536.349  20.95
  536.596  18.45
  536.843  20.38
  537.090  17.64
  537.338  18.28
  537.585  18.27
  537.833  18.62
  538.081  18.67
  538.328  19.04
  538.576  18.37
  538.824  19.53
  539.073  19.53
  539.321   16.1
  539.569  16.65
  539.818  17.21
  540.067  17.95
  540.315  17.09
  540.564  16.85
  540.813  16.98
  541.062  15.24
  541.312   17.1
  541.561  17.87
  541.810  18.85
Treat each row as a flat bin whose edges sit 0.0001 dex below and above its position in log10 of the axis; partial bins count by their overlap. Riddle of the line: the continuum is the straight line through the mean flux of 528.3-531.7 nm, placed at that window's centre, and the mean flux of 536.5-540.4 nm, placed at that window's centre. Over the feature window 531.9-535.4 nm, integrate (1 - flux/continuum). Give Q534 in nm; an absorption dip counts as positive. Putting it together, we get 0.07 nm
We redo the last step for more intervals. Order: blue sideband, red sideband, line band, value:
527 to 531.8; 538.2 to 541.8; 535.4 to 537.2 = -0.13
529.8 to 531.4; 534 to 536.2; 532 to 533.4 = 0.05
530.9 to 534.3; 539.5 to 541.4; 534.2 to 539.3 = -0.34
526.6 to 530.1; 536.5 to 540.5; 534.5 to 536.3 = -0.04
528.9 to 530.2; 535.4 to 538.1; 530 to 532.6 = -0.09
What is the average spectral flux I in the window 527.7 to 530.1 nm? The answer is 17.4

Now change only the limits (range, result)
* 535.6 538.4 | 18.8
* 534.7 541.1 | 18.2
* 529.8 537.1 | 18.4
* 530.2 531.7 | 18.9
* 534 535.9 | 18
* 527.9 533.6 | 18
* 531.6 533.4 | 17.9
